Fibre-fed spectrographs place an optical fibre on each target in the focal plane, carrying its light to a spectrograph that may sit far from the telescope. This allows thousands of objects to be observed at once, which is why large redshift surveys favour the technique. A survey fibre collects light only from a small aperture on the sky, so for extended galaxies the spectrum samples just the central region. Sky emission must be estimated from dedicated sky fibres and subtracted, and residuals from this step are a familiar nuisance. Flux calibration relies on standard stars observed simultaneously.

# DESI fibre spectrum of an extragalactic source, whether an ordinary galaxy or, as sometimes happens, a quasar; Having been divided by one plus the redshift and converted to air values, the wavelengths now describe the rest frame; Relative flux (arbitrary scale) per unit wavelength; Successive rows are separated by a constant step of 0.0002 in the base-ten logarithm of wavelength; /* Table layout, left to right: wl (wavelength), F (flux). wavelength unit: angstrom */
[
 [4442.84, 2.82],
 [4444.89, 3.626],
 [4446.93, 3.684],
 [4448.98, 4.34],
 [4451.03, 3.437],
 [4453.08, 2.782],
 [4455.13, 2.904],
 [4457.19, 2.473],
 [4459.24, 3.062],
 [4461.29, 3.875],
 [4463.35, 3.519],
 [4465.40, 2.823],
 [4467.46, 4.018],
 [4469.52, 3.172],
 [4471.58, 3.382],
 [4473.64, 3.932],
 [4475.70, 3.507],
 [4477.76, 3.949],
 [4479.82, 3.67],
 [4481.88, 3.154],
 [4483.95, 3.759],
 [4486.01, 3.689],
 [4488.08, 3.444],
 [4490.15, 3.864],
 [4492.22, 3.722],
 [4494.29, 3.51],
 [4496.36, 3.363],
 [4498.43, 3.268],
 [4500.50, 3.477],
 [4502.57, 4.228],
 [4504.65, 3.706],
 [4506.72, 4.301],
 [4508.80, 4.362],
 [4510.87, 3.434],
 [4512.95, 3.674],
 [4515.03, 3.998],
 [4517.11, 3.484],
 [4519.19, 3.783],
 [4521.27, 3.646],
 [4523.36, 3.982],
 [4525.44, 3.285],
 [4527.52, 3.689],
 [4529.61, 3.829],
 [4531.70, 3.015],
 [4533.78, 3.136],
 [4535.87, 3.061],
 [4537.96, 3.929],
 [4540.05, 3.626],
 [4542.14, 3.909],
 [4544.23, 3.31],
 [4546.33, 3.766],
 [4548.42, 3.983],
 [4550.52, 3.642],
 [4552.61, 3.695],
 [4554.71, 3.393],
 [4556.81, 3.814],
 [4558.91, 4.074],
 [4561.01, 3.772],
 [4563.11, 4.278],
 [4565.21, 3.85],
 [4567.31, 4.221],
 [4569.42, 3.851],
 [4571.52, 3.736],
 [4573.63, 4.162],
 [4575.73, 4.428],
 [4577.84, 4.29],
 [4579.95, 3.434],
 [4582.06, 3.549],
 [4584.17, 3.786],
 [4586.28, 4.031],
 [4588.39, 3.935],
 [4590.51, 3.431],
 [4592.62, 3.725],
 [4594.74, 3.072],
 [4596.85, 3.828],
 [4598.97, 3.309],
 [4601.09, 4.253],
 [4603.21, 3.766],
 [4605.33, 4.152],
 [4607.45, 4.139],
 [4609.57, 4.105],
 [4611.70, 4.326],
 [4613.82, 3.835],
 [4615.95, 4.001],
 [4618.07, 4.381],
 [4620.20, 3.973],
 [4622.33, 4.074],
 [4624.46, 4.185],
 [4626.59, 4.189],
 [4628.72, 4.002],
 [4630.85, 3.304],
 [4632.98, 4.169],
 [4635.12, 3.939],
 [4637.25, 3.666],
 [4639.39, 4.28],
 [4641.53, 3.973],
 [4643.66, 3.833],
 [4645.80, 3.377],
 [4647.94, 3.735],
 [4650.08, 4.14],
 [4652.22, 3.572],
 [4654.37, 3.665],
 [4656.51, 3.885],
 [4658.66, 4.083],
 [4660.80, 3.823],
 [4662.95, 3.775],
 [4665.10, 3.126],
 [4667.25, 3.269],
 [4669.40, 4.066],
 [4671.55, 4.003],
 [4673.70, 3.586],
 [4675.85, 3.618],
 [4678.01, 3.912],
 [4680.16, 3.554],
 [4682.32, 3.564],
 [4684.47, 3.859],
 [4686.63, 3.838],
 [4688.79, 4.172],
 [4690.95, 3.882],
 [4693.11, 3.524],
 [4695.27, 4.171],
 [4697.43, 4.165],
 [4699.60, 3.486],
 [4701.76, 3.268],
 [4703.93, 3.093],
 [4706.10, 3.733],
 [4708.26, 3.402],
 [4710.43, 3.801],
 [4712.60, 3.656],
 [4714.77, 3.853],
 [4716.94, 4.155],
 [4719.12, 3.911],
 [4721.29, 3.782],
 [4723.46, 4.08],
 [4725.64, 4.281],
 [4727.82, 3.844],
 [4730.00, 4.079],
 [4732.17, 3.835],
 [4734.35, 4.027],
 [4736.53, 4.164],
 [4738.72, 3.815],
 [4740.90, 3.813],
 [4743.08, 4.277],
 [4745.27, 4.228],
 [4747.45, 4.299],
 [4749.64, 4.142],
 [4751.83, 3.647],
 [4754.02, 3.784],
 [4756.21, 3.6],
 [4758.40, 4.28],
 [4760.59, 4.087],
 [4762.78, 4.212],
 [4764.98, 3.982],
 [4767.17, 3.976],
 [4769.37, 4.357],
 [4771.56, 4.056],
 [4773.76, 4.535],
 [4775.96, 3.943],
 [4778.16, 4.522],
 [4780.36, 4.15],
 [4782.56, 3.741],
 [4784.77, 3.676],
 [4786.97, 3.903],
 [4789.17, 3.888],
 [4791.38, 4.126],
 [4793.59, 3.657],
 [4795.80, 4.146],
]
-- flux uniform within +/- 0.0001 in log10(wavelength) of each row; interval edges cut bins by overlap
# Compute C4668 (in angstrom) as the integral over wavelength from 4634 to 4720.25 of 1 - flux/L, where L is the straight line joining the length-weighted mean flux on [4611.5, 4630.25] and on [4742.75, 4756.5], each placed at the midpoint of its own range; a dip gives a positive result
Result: 6.07 angstrom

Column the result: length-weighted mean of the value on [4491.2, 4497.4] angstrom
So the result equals 3.53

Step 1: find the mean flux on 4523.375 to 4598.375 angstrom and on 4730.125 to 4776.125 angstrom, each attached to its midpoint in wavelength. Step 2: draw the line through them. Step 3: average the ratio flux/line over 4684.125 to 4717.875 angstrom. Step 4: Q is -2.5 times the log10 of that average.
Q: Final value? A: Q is 0.06 mag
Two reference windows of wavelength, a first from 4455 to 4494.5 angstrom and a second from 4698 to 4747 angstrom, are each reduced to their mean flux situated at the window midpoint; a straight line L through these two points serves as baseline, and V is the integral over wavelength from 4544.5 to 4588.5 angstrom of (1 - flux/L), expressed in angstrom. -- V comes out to -3.1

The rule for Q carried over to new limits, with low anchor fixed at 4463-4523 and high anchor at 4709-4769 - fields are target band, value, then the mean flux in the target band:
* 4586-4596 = 0.05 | 3.61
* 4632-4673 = 0.02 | 3.81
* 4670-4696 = 0.03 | 3.81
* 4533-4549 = 0.04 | 3.59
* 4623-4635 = -0.04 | 3.97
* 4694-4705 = 0.09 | 3.63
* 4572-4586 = -0.05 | 3.94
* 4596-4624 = -0.06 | 4.02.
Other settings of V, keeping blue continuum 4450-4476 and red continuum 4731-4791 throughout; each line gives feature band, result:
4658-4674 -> 0.4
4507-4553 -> -2.6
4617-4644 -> -2.1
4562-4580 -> -2.5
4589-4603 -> 0.0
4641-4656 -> 0.0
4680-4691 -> 0.1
